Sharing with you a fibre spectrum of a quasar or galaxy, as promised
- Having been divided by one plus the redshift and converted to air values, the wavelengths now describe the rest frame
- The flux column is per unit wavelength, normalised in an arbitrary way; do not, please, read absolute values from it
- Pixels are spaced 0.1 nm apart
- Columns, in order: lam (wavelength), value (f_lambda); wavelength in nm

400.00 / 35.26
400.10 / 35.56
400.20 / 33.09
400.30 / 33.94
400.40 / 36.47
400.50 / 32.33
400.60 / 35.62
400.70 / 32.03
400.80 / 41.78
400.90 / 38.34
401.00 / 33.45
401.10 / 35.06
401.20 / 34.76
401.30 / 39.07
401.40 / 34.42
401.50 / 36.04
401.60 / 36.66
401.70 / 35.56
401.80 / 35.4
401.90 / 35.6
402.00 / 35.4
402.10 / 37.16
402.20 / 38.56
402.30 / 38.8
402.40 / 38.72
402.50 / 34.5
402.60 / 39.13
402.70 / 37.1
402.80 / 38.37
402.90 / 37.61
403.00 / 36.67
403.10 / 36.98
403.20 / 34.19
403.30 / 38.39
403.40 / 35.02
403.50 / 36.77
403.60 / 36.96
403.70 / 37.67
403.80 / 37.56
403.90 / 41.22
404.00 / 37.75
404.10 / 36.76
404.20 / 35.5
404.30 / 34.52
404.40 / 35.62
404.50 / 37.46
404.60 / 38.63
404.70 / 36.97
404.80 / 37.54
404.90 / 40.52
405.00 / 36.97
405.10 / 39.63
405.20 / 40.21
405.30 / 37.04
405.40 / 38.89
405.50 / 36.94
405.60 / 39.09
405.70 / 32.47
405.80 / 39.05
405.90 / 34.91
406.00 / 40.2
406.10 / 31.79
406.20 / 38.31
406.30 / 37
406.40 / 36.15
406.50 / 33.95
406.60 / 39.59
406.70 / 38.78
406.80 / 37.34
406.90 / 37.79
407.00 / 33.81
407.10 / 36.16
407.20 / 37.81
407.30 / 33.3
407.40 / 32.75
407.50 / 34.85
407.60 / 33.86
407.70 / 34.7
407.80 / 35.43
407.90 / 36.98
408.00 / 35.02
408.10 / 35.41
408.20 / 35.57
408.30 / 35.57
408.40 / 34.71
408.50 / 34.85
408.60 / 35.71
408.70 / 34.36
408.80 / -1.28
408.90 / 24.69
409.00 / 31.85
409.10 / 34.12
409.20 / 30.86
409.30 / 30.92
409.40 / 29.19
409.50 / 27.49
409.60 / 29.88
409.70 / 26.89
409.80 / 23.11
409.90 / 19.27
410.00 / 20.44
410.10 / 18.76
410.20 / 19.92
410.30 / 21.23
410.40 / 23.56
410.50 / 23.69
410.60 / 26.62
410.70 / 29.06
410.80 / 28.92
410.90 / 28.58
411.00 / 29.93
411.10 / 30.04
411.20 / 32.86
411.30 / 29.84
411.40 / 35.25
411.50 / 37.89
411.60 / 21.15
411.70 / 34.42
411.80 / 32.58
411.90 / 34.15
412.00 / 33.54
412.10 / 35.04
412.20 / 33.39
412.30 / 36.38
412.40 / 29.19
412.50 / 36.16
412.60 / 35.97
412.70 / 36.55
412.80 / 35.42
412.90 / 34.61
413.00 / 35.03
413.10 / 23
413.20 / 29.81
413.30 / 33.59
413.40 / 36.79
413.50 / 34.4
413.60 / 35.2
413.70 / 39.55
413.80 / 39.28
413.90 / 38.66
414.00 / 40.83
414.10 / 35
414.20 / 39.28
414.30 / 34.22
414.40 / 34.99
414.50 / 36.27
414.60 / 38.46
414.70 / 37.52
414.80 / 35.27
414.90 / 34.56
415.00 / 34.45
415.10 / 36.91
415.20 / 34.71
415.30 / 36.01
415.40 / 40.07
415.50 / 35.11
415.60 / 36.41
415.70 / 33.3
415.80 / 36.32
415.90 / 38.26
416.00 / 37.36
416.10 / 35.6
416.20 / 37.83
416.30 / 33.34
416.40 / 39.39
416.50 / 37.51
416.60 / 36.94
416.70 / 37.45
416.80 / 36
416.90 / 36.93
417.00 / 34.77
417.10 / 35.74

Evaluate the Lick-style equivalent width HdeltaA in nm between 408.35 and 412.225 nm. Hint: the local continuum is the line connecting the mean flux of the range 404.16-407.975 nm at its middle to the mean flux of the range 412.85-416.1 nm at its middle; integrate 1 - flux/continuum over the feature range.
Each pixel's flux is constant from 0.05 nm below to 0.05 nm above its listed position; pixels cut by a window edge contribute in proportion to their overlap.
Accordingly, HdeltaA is 0.84 nm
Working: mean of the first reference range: 36.6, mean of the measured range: 28.4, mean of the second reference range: 35.8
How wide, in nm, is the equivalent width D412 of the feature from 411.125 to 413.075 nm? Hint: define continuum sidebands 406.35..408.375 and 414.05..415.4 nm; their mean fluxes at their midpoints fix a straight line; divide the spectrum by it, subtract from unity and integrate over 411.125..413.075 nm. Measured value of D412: 0.14 nm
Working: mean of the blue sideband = 35.7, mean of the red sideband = 36.1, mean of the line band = 33.5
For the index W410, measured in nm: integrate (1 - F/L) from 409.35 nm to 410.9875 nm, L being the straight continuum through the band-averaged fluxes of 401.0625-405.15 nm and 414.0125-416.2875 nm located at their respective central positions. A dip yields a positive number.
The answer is 0.52 nm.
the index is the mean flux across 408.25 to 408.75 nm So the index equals 35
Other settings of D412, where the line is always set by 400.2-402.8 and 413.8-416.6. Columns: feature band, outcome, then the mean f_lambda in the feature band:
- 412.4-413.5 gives 0.09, 33.5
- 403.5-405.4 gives -0.07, 37.7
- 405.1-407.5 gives -0.02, 36.7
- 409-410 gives 0.24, 27.8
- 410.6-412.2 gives 0.22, 31.5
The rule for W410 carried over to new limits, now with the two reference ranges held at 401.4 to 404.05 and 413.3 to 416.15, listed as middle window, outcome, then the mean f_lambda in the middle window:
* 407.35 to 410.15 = 0.53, 29.9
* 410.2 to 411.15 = 0.26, 26.5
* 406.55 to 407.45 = 0.01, 36.4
